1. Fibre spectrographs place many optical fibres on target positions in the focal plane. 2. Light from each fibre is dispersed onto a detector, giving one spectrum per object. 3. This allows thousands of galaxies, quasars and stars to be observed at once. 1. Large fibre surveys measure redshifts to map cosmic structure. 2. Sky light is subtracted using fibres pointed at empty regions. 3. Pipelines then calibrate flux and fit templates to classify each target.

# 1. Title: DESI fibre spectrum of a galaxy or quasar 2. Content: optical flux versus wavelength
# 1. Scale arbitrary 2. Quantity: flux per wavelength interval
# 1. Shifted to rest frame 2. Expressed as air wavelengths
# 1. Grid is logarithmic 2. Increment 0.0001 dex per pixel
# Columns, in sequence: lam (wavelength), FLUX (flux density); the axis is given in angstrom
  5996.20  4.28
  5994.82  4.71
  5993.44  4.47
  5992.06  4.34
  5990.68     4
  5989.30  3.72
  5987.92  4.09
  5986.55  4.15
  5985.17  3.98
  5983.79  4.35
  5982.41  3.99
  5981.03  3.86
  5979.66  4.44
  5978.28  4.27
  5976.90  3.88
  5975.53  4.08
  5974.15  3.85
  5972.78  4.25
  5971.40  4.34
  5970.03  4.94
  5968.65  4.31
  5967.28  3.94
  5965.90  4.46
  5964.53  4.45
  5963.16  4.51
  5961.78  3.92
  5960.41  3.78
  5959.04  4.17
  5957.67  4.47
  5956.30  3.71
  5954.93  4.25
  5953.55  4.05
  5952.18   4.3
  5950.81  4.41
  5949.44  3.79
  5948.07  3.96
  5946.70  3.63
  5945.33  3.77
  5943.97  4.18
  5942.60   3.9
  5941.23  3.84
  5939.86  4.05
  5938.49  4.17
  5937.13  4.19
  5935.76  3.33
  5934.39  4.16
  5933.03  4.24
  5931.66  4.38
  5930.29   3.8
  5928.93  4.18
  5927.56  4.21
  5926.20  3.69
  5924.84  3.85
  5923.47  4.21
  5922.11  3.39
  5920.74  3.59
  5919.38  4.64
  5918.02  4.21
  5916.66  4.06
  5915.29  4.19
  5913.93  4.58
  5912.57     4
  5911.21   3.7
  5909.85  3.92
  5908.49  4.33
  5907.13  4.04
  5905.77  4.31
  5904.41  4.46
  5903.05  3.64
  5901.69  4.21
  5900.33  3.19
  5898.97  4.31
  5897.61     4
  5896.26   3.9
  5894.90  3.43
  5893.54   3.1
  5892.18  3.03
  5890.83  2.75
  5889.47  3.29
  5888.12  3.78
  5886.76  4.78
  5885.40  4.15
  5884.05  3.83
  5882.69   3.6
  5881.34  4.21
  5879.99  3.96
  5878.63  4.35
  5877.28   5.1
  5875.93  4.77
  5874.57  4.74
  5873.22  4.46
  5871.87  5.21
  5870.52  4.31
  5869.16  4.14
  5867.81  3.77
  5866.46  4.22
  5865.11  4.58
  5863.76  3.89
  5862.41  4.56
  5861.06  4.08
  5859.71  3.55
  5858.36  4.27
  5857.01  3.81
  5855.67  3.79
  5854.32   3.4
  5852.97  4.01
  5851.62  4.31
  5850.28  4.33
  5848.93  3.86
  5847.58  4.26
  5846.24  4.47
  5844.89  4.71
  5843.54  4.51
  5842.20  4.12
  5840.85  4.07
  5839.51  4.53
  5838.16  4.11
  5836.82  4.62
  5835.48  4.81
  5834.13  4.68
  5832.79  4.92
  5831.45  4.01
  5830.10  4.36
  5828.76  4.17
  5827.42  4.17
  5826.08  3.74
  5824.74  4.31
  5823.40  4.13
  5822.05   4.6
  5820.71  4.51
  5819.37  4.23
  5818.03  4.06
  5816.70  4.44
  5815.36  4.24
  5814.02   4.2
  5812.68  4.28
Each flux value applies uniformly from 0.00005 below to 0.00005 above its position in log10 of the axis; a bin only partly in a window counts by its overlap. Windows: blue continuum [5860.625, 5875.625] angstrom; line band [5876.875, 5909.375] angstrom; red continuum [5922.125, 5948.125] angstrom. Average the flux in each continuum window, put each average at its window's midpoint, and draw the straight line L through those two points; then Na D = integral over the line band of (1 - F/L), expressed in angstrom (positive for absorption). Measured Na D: 2.5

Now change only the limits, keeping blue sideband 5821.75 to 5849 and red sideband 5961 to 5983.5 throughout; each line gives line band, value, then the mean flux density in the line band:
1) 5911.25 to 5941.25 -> 1.55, 4.04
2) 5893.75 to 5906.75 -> 1.14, 3.91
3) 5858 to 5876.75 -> -0.07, 4.33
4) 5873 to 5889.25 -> 0.10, 4.28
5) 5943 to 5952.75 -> 0.56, 4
